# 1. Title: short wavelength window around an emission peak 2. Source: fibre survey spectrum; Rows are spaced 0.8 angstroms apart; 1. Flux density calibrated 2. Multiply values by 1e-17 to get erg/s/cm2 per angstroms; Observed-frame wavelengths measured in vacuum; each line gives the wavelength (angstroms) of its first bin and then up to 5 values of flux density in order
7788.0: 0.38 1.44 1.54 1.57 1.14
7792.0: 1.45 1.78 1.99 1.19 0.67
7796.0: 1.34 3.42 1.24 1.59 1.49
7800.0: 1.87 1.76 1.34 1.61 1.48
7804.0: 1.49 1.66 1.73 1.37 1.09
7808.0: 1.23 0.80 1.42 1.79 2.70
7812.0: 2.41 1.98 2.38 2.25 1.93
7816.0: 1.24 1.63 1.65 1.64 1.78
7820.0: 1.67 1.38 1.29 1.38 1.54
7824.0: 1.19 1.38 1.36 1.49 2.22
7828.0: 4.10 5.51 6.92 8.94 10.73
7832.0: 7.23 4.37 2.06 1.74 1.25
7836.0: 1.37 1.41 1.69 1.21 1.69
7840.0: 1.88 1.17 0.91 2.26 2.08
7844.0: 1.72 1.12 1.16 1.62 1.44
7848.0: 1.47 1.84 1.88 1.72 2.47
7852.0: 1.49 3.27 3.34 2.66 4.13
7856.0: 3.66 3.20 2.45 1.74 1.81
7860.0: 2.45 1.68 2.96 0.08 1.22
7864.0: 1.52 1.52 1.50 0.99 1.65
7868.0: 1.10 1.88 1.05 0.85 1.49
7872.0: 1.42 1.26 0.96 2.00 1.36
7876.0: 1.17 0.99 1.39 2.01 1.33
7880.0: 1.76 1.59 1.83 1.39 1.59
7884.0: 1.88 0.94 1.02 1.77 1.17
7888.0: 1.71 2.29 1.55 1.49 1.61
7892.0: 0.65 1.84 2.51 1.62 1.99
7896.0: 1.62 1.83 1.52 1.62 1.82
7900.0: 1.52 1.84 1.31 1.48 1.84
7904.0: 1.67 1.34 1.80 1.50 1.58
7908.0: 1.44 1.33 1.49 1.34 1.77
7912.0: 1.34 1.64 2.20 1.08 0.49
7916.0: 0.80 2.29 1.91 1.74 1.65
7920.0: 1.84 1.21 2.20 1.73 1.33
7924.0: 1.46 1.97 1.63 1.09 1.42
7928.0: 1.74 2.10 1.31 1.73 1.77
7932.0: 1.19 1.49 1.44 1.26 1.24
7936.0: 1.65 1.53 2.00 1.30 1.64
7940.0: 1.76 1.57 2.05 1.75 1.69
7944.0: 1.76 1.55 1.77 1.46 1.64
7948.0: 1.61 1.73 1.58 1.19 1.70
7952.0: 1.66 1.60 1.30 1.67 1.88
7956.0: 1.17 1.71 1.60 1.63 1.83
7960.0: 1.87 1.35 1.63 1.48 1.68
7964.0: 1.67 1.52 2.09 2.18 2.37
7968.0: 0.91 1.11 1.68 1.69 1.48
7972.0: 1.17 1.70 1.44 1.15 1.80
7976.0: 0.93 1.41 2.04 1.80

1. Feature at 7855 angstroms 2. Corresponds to [N II]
